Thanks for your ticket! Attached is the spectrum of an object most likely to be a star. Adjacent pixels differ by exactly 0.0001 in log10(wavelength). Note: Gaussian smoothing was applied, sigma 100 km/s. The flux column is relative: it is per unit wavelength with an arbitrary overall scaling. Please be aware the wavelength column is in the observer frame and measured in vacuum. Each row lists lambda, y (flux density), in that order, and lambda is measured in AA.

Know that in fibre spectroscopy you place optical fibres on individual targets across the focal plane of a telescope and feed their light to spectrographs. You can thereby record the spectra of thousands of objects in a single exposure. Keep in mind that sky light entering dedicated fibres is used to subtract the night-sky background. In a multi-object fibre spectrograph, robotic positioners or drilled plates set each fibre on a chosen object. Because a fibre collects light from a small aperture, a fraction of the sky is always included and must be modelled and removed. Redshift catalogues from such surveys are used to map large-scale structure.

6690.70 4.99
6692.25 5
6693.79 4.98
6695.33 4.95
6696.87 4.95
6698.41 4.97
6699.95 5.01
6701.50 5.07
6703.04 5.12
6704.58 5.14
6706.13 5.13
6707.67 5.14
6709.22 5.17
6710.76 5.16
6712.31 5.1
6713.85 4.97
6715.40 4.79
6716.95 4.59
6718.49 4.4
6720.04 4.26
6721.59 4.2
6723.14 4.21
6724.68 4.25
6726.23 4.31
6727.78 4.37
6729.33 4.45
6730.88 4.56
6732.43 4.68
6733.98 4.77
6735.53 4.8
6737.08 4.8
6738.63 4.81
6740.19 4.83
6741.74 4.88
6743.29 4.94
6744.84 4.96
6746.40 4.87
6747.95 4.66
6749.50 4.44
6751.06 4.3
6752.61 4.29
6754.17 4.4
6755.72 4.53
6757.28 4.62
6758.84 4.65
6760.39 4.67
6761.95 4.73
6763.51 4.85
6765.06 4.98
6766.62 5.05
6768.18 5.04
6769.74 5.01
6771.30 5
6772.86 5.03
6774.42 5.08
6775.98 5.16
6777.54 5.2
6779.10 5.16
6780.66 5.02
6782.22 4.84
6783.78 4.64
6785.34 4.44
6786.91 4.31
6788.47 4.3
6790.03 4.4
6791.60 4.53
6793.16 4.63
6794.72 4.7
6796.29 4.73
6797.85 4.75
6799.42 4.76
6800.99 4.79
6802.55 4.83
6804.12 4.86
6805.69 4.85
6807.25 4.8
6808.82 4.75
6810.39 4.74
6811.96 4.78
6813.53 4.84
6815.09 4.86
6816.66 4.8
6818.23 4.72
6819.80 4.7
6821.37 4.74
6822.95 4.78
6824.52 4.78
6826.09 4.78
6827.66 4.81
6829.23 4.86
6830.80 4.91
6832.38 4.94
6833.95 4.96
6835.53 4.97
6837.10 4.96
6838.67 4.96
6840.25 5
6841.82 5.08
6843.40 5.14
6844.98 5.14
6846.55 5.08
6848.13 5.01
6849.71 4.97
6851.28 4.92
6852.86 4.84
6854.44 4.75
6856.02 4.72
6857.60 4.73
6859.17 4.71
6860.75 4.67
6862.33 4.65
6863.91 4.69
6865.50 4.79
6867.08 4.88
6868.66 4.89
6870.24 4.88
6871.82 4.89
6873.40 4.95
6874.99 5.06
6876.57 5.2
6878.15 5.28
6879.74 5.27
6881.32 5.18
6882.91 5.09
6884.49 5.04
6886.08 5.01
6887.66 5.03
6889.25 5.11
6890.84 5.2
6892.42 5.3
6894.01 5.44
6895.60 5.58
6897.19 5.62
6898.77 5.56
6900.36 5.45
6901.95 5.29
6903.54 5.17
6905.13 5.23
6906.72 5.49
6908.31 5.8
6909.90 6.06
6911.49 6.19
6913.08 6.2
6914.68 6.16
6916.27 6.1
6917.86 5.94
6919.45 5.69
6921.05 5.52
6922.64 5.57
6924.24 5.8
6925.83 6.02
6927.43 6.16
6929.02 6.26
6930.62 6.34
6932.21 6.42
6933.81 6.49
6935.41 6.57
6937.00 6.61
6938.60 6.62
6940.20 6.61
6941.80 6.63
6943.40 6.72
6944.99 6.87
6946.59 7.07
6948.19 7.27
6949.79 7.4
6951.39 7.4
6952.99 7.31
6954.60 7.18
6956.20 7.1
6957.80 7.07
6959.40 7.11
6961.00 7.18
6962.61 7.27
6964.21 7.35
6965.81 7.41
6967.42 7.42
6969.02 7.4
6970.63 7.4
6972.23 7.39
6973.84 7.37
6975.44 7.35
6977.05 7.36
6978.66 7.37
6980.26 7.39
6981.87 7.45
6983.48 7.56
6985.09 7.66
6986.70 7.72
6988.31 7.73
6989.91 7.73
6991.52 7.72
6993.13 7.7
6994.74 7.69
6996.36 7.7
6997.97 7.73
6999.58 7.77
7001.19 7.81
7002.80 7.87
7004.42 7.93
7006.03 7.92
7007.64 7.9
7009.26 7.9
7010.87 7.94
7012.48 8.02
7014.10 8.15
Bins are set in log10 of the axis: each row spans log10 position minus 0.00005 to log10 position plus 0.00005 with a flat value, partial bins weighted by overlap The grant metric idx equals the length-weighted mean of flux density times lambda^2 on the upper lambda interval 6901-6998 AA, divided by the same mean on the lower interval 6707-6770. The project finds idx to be 1.54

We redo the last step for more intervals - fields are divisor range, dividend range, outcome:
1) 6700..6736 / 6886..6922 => 1.25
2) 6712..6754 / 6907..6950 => 1.45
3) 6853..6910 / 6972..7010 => 1.54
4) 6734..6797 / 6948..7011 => 1.68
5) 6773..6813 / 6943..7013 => 1.66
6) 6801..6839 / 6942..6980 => 1.56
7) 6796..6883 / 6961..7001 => 1.61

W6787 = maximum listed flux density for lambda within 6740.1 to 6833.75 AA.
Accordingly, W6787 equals 5.2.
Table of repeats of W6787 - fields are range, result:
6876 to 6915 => 6.2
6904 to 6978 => 7.42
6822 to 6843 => 5.08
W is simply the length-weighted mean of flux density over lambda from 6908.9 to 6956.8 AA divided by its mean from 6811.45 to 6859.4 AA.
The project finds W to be 1.33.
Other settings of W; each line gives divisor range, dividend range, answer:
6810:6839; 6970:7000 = 1.56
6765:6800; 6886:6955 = 1.26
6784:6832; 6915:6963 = 1.40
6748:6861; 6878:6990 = 1.34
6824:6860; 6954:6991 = 1.50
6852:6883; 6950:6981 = 1.49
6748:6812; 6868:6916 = 1.13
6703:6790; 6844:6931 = 1.12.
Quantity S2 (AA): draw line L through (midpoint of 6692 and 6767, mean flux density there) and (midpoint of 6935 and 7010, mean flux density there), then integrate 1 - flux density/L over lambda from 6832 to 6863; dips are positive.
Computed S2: 5.72 AA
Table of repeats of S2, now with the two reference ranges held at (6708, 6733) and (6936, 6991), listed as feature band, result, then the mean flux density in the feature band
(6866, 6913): 8.4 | 5.29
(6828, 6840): 1.9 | 4.93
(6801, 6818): 2.3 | 4.81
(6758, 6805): 4.1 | 4.8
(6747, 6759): 1.1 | 4.48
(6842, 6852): 1.6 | 5.05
